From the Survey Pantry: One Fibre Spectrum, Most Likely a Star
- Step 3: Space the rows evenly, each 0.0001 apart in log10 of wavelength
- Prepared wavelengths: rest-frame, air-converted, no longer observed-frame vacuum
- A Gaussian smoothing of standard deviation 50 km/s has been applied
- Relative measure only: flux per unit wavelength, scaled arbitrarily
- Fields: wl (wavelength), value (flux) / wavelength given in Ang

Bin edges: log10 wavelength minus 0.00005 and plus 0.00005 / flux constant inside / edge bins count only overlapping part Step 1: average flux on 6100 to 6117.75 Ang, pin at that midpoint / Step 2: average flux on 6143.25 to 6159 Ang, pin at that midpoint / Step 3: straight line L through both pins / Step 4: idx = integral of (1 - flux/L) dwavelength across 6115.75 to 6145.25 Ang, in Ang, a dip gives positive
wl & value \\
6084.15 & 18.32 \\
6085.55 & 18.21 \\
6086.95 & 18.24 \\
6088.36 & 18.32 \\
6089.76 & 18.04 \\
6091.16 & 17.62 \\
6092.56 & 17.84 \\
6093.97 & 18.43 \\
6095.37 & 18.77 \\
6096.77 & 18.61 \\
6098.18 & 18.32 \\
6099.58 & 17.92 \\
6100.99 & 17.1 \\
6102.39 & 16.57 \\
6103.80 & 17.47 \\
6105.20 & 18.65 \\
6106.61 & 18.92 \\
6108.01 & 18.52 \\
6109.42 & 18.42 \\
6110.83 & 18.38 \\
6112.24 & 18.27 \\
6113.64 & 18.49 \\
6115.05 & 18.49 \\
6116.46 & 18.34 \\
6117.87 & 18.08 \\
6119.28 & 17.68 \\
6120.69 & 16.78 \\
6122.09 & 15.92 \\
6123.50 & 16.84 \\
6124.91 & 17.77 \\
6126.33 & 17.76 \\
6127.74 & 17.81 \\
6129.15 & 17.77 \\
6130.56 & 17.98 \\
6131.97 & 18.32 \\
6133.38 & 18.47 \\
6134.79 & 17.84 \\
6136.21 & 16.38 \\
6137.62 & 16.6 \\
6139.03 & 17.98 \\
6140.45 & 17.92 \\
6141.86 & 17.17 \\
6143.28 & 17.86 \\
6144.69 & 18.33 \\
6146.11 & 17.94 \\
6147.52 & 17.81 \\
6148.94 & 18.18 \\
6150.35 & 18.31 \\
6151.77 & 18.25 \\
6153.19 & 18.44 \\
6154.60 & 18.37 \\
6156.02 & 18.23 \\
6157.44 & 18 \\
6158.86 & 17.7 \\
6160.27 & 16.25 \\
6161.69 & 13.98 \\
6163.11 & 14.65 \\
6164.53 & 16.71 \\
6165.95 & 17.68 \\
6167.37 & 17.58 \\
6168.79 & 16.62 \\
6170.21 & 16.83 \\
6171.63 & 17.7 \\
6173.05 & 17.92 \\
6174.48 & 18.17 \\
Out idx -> 0.88 Ang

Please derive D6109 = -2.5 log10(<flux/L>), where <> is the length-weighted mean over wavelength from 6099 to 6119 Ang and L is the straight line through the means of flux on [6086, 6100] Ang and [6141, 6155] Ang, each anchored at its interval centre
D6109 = 0.004 mag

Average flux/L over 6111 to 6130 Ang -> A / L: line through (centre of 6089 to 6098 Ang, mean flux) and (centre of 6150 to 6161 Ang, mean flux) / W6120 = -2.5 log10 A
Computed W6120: 0.02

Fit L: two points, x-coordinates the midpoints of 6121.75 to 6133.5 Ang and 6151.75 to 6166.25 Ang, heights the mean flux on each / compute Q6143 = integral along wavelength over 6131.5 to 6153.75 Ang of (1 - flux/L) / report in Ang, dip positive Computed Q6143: -0.6 Ang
